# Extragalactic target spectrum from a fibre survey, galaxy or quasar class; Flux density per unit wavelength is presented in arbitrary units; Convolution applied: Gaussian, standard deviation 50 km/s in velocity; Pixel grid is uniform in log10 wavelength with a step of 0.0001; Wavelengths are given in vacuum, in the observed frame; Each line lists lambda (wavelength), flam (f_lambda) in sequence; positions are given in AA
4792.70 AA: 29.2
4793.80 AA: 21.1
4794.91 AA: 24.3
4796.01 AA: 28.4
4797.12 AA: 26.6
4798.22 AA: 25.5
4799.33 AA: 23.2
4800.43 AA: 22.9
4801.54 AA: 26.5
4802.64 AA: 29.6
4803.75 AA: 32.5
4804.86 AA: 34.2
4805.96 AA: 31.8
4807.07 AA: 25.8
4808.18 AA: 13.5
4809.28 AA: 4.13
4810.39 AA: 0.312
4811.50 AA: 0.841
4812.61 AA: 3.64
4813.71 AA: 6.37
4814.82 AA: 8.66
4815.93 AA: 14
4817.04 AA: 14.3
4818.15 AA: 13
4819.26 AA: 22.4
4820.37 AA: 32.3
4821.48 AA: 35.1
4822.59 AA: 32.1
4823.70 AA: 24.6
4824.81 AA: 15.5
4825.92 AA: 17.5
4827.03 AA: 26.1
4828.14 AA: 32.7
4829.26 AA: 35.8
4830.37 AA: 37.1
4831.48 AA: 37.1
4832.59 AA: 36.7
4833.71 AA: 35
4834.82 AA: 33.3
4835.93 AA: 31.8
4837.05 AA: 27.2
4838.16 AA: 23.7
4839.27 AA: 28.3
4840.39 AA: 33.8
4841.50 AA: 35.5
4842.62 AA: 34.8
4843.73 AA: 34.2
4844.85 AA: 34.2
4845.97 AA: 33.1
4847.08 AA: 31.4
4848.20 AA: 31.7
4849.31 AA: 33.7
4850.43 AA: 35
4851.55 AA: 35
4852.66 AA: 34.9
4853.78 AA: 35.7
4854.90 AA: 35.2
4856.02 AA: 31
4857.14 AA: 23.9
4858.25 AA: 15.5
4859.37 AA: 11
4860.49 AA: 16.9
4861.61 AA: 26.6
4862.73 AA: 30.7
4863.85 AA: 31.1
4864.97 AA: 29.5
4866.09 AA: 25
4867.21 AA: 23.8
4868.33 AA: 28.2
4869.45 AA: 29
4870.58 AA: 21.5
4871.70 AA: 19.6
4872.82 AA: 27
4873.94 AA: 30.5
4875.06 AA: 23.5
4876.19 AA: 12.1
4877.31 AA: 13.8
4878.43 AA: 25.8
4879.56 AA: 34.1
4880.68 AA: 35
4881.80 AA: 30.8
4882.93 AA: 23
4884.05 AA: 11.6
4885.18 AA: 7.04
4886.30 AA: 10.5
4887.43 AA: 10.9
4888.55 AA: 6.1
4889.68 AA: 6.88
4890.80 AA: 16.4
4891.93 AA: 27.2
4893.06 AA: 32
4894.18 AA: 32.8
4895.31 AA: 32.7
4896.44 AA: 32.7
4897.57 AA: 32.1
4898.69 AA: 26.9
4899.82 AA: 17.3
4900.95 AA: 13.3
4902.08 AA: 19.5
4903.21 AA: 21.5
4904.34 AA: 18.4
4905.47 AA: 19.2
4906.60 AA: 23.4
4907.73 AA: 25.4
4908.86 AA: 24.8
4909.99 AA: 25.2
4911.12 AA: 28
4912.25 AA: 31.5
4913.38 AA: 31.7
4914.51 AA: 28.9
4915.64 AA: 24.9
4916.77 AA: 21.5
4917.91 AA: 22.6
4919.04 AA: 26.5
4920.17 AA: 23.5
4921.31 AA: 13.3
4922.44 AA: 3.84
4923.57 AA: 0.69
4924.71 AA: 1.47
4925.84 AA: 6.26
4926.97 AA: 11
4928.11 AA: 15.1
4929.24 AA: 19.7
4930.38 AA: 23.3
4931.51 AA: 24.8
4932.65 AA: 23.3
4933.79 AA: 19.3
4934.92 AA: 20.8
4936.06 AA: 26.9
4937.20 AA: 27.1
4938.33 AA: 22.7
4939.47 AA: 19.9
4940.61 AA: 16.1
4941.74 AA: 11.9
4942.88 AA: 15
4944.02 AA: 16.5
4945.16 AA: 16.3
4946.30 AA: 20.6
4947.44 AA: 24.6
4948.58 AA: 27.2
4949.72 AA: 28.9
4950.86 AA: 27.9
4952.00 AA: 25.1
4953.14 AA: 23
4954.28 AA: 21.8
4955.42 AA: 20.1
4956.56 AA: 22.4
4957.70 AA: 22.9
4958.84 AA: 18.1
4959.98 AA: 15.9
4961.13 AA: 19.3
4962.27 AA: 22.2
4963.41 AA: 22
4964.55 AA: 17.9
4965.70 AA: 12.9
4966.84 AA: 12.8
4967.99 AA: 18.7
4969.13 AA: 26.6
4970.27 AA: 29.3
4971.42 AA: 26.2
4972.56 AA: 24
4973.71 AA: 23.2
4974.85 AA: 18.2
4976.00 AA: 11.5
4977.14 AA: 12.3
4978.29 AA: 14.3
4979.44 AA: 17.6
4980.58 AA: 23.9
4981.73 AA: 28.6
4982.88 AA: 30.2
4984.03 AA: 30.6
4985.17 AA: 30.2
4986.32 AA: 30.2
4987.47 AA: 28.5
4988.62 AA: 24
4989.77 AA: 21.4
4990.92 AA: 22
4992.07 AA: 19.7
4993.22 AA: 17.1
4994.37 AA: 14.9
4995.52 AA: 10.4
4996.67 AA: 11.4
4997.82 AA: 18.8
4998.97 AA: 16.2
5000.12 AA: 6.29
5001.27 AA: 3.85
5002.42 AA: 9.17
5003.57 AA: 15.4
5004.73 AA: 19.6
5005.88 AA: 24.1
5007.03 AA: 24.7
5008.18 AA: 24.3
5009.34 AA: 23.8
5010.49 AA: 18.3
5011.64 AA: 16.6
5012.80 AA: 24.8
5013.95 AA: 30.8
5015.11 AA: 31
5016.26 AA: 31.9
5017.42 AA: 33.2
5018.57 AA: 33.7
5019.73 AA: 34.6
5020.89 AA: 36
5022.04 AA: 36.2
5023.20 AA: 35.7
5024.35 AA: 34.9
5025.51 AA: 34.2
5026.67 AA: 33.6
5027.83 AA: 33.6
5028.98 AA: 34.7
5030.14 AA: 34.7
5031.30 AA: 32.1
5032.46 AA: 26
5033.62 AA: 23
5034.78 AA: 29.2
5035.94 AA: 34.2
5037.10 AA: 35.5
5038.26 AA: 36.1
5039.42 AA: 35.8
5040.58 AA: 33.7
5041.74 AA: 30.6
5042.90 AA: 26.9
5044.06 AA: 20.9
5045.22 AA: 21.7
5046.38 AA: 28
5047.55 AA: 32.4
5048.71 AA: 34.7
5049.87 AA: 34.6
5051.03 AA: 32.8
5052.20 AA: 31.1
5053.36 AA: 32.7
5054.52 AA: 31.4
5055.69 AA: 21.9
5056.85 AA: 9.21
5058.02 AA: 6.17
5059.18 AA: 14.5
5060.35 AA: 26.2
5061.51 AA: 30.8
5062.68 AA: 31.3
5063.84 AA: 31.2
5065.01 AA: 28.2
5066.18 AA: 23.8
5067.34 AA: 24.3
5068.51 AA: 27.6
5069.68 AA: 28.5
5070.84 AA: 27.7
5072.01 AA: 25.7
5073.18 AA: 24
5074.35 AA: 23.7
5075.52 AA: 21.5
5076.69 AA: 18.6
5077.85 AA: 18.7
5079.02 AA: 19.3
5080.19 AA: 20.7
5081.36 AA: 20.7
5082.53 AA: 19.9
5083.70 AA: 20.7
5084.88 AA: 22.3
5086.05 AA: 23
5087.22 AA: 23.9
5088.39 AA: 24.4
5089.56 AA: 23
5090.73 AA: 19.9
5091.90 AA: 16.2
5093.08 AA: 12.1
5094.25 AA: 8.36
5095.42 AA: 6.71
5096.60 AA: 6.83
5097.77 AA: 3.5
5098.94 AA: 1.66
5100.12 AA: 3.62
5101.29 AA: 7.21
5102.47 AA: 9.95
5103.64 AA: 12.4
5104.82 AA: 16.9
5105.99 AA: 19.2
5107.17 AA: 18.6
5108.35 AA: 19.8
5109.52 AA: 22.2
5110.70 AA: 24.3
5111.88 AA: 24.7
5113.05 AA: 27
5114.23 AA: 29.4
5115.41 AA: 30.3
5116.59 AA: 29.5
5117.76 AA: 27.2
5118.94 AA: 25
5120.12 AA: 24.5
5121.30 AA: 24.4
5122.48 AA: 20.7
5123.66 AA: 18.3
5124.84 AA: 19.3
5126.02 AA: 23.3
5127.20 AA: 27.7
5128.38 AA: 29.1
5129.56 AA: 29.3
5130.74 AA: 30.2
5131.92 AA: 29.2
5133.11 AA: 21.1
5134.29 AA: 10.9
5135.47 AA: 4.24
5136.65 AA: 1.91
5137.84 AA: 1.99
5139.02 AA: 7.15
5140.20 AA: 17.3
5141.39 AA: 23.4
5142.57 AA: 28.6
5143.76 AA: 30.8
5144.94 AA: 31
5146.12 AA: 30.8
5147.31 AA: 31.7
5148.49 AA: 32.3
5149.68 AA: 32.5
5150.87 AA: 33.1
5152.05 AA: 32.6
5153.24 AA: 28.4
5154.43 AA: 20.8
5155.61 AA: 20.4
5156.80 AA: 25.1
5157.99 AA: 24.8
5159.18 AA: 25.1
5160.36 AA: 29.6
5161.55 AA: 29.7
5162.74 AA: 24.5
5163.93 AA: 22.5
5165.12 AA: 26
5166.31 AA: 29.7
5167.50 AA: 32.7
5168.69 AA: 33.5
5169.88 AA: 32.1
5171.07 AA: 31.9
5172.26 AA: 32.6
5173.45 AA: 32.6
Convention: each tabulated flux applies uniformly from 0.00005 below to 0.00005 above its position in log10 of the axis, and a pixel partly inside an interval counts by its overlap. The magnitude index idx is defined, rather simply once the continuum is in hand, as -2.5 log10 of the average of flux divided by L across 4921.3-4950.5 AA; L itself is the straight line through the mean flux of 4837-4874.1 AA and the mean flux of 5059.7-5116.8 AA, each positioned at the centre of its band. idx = 0.41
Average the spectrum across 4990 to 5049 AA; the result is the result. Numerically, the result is 26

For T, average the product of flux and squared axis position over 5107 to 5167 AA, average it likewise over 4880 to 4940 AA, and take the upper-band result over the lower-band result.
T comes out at 1.27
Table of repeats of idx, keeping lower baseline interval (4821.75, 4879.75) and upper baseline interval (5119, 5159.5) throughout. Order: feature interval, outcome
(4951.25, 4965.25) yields 0.26 mag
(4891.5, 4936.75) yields 0.25 mag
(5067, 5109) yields 0.34 mag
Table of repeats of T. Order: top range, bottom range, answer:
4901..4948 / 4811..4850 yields 0.77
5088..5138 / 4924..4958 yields 0.99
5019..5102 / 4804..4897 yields 1.08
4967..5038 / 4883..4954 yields 1.25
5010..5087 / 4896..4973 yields 1.38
